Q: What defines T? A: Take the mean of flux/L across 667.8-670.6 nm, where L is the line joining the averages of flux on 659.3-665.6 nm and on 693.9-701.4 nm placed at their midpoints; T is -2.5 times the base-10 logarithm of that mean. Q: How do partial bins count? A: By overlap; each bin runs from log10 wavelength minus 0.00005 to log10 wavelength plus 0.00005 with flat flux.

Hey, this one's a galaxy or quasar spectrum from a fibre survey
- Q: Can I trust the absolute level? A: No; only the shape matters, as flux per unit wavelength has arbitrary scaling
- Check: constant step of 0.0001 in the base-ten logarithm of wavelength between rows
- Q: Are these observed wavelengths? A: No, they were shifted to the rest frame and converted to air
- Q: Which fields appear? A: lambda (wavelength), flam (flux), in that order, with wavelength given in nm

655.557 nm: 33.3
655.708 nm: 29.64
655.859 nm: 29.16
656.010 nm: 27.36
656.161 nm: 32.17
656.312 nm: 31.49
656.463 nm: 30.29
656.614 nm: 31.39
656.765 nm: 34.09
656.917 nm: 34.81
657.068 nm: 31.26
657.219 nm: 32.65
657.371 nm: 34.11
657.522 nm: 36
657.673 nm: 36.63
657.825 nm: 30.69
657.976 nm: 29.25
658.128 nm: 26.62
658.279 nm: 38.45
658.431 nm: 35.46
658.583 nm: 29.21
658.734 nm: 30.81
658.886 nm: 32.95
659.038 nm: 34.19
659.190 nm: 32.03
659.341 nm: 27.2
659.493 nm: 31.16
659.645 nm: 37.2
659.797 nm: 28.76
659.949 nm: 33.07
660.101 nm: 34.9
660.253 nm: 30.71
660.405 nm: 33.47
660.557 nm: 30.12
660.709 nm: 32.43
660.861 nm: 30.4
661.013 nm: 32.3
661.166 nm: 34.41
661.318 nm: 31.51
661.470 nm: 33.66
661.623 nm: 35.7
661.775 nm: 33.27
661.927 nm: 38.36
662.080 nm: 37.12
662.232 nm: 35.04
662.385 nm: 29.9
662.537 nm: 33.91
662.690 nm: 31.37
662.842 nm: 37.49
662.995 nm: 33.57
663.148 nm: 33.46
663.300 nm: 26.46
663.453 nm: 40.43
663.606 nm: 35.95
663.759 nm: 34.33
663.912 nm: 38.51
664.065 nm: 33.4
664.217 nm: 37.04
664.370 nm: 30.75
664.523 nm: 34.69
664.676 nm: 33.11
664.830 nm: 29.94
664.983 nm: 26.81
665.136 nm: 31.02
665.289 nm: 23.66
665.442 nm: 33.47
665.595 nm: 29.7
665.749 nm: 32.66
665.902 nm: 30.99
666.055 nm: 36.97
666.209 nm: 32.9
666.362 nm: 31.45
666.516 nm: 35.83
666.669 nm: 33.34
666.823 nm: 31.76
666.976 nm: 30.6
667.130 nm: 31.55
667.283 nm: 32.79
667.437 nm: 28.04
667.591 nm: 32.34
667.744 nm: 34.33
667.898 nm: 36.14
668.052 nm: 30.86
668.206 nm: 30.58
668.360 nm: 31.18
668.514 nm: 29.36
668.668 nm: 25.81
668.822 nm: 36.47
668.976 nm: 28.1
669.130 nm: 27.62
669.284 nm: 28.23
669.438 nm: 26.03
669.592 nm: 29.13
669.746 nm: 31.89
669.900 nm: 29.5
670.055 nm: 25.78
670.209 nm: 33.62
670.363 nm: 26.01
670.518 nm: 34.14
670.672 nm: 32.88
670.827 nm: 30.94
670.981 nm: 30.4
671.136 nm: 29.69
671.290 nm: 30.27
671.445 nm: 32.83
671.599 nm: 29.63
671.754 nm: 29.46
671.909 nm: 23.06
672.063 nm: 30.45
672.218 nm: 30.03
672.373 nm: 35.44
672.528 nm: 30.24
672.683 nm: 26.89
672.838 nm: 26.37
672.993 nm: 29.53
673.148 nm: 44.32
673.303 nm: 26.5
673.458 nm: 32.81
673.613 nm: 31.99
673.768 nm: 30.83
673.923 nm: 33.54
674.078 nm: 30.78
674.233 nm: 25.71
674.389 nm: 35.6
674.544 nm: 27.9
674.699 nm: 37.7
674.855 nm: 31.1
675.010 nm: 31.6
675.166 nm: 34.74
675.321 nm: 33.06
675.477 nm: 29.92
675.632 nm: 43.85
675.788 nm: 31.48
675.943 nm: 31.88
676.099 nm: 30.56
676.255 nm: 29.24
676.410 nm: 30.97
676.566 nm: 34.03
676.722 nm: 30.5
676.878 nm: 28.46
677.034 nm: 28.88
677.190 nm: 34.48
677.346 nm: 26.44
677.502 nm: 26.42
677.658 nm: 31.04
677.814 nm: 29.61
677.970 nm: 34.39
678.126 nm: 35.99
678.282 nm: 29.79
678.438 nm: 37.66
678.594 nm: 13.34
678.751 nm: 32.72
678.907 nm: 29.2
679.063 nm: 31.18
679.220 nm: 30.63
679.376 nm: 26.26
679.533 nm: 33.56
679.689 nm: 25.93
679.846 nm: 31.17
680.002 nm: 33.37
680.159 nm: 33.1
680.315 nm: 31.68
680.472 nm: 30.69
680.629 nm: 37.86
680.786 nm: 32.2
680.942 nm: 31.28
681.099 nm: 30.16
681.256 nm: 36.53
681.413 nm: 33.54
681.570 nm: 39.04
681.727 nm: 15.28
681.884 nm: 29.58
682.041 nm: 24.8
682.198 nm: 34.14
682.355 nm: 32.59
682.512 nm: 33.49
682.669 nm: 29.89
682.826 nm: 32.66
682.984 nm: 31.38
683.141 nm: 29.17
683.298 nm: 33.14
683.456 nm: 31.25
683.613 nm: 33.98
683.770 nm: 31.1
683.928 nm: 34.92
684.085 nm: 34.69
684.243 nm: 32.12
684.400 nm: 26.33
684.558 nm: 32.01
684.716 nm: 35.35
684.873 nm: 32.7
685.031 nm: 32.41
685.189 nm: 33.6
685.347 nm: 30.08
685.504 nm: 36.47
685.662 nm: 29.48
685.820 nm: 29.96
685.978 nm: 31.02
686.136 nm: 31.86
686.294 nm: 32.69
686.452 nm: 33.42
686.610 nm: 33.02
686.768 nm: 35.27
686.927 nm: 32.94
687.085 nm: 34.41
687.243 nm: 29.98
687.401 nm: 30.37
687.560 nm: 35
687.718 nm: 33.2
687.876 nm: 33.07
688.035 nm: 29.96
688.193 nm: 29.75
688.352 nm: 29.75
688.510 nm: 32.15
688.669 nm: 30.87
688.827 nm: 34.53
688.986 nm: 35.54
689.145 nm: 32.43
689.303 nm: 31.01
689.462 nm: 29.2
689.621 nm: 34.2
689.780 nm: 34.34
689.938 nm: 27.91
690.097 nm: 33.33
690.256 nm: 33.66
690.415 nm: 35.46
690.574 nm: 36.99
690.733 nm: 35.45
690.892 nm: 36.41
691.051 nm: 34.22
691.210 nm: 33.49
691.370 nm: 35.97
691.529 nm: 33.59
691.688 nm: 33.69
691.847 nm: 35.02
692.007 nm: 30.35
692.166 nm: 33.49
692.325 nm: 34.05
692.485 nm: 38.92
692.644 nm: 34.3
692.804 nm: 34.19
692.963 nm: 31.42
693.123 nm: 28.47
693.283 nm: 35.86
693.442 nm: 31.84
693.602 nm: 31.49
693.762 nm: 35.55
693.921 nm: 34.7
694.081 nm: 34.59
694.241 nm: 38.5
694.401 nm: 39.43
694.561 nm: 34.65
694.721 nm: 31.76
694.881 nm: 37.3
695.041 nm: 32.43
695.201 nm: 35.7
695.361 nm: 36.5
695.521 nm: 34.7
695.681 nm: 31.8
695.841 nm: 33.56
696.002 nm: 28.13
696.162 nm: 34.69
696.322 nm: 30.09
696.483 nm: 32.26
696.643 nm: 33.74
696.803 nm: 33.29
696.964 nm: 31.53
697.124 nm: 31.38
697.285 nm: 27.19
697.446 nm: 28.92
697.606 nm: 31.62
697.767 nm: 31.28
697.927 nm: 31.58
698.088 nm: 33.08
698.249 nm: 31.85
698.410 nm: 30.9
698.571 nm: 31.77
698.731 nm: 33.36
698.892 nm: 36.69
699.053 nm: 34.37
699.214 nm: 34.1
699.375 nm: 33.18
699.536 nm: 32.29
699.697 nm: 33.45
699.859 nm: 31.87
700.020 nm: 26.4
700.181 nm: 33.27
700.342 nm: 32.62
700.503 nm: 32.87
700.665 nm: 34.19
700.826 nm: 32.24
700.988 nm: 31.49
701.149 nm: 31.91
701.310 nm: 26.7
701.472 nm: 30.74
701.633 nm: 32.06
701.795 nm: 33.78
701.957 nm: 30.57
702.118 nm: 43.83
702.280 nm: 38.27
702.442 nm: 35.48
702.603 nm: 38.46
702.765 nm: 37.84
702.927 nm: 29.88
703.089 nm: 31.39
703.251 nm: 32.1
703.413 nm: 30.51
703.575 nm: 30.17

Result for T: 0.10 mag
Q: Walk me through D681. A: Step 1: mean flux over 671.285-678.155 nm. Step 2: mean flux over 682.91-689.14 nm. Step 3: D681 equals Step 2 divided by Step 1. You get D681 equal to 1.0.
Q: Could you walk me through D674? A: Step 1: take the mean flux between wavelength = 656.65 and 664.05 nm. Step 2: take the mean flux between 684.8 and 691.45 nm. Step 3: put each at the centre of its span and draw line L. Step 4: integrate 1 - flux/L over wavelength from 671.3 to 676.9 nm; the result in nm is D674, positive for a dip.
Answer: 0.26 nm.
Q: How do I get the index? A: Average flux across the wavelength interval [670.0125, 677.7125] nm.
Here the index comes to 31.1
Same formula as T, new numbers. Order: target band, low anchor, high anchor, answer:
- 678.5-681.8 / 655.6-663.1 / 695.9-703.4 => 0.073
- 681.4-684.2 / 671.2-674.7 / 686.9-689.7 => 0.011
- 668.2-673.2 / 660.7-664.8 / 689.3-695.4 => 0.133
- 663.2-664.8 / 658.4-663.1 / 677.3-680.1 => -0.062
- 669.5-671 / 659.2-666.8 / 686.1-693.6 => 0.089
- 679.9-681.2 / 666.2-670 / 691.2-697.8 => -0.016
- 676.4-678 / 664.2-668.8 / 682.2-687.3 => 0.060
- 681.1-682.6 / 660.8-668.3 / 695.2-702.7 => 0.064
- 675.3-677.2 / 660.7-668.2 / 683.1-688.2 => 0.021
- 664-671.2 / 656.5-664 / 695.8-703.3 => 0.066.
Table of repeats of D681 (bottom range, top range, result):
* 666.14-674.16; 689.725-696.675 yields 1.10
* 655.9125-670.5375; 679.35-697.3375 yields 1.02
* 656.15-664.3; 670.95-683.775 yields 0.94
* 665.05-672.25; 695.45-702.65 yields 1.06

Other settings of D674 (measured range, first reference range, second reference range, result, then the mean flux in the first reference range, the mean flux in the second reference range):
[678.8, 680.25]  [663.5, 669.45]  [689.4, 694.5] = 0.11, 31.9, 34.1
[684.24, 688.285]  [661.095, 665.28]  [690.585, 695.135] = 0.24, 33.6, 34.4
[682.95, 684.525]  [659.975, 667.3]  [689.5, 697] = 0.08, 33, 33.9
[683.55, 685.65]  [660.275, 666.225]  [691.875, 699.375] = 0.03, 33.1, 33.2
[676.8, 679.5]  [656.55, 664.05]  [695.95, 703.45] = 0.25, 33.2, 32.6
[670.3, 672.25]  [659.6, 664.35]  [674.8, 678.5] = 0.15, 33.8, 31.9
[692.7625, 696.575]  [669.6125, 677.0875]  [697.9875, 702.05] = -0.20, 31.2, 32.3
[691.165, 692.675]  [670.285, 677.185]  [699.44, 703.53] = -0.09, 31.3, 32.9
